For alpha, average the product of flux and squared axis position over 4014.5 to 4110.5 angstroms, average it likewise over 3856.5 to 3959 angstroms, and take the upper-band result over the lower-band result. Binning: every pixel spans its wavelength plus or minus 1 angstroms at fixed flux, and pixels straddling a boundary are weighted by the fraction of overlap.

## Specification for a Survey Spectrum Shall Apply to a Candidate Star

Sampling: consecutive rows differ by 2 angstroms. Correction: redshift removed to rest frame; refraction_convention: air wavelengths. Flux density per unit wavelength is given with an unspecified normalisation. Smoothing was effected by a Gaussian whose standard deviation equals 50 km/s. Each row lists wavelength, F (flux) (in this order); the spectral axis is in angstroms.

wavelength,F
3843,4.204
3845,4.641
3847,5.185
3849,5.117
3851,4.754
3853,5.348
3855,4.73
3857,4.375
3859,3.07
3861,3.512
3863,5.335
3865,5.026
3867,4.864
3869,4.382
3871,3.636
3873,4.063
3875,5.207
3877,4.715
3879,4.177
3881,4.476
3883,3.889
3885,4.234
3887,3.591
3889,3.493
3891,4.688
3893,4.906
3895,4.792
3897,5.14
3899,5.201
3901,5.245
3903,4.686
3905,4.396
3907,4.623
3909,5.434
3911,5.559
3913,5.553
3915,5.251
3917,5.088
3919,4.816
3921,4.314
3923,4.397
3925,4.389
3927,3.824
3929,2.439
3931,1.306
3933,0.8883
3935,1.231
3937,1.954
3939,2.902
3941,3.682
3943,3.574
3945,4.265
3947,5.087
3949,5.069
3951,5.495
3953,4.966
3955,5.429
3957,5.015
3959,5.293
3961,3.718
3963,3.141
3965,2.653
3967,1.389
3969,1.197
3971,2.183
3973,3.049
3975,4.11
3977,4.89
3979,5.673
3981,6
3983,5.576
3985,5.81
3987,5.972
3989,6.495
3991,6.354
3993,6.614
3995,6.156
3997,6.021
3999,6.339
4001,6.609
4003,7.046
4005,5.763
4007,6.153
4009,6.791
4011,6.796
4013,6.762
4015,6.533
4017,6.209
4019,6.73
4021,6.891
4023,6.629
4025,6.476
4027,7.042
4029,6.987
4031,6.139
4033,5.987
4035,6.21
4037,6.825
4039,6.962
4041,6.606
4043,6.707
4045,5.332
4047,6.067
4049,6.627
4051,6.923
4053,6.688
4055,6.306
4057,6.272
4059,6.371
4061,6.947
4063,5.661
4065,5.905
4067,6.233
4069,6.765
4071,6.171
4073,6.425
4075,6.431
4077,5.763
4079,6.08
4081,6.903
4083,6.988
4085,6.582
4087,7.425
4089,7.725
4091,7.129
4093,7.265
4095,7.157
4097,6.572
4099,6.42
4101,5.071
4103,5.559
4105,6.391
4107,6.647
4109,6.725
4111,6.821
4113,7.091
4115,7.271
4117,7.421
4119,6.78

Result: 1.6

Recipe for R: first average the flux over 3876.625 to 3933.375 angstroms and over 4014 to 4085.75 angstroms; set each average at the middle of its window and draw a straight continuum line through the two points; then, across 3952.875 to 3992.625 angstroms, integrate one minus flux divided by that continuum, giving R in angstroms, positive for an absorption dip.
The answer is 6.6 angstroms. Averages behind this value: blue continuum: 4.36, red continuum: 6.45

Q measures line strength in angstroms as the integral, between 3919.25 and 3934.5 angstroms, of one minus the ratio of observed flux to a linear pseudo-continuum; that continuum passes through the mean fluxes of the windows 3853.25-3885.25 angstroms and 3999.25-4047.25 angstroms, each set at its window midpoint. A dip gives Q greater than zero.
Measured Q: 6.06 angstroms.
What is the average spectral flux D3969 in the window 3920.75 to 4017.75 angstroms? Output 4.64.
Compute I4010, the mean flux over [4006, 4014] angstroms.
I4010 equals 6.63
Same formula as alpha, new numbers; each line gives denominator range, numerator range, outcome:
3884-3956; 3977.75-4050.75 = 1.59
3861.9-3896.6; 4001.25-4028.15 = 1.59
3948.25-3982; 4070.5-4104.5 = 1.72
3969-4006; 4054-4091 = 1.24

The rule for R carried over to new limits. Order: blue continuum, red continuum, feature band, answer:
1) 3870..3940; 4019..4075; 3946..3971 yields 5.0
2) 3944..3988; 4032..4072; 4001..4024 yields -4.8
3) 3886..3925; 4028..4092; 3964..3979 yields 6.9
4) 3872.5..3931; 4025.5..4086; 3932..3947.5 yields 6.6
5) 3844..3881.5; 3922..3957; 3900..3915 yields -4.0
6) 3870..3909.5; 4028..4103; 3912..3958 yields 9.8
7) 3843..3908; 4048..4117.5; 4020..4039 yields -1.7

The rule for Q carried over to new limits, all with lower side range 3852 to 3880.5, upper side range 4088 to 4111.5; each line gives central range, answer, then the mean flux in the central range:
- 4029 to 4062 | -1.8 angstroms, 6.45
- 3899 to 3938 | 7.2 angstroms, 4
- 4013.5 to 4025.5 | -1.5 angstroms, 6.59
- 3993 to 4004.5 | -1.5 angstroms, 6.42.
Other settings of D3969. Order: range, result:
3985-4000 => 6.25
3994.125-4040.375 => 6.53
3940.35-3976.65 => 3.87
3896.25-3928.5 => 4.83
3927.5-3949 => 2.87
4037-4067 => 6.39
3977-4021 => 6.29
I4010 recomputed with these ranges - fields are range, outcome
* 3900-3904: 4.97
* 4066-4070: 6.5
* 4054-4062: 6.47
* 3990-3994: 6.48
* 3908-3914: 5.52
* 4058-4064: 6.33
